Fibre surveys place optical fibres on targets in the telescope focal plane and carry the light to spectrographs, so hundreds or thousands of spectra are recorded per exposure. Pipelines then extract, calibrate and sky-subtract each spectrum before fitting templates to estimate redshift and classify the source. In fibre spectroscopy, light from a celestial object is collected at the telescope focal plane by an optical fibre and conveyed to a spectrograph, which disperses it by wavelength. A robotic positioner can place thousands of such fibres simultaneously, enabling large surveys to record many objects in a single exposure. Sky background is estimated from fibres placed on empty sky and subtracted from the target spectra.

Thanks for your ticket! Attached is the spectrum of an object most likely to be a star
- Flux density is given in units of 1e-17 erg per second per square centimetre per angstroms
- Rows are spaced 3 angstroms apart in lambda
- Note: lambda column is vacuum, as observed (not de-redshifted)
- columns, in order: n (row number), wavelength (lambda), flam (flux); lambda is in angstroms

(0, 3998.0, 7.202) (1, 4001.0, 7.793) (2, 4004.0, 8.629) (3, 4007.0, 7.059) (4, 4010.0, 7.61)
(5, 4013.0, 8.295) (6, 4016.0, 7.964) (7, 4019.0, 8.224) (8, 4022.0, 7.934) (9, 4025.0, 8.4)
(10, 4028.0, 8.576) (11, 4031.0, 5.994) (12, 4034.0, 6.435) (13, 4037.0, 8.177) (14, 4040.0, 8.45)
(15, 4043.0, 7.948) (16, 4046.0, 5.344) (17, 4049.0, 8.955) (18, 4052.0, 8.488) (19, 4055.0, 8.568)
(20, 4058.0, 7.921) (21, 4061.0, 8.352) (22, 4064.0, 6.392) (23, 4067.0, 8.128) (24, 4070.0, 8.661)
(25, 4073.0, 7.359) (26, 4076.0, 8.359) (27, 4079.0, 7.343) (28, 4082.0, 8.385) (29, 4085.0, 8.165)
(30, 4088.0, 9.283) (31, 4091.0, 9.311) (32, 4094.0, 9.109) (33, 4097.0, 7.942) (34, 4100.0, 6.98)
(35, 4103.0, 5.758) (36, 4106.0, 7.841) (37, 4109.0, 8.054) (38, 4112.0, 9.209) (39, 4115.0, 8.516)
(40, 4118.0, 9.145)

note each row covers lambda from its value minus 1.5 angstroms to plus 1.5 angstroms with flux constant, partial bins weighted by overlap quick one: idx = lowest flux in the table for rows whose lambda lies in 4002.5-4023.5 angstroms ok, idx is 7.059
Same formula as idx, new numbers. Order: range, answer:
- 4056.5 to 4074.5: 6.392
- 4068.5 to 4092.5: 7.343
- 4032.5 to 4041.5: 6.435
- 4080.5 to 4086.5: 8.165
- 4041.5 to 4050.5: 5.344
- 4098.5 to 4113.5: 5.758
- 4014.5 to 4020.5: 7.964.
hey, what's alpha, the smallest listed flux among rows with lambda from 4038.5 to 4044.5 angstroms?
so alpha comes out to 7.948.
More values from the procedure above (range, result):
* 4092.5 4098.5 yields 7.942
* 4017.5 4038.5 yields 5.994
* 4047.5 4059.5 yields 7.921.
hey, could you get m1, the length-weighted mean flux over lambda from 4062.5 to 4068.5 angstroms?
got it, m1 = 7.26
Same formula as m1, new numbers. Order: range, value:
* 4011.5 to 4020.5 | 8.16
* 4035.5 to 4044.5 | 8.19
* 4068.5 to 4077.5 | 8.13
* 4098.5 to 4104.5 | 6.37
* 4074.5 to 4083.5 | 8.03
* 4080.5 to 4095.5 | 8.85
